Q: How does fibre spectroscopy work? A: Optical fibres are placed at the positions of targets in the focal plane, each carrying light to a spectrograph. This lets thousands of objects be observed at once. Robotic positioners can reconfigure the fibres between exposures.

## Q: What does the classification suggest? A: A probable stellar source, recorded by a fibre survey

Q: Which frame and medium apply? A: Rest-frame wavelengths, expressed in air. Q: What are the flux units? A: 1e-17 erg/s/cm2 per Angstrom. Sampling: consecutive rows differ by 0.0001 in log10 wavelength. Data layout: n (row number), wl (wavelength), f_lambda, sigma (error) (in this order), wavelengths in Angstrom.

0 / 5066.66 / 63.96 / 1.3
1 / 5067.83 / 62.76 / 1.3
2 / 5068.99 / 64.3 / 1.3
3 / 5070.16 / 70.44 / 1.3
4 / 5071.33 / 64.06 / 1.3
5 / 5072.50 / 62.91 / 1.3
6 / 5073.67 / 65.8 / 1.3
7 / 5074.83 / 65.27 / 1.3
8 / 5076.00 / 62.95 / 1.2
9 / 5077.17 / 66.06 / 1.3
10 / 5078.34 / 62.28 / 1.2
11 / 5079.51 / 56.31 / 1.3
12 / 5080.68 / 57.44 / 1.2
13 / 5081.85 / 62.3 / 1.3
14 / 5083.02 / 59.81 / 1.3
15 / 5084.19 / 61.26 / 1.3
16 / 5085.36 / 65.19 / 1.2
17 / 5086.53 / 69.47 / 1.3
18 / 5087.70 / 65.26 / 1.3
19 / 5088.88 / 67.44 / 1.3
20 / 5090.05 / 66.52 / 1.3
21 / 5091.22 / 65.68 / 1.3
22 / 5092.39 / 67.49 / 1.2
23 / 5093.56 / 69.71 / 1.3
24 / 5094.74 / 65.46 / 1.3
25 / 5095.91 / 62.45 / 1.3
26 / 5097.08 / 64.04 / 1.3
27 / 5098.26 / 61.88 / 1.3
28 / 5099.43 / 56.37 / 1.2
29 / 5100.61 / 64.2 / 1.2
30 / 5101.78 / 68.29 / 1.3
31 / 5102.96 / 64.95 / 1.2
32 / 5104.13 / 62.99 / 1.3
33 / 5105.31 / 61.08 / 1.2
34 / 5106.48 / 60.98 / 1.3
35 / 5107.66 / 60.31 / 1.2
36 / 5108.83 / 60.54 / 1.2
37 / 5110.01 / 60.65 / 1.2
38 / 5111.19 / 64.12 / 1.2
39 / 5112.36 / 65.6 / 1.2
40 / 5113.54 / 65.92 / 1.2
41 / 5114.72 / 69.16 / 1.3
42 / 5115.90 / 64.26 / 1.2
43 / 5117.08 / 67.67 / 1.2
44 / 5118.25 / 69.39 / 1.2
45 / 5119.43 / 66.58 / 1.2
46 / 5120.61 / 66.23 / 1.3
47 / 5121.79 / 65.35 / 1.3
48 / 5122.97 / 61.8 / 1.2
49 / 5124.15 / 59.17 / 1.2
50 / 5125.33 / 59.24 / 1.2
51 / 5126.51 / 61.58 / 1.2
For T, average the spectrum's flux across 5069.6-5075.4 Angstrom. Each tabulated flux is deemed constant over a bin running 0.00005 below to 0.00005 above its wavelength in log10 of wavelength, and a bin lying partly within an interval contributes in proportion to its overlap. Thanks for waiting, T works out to 65.7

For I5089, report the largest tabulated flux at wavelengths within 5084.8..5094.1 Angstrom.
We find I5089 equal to 69.71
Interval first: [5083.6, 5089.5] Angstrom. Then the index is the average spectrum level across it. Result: 65.7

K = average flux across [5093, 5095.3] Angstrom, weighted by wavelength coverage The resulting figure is 67.4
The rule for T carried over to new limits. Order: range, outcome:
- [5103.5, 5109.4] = 61.3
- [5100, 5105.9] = 64.3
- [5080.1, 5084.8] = 60.3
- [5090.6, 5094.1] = 67.7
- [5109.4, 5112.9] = 63.4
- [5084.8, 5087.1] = 67.4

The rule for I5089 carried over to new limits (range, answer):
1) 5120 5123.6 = 66.23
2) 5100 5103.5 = 68.29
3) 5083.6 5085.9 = 65.19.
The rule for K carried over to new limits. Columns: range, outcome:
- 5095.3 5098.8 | 62.8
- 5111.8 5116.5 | 66.1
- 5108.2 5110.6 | 60.6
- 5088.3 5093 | 66.9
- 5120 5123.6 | 64.4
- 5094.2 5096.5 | 64.1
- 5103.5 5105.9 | 62.2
